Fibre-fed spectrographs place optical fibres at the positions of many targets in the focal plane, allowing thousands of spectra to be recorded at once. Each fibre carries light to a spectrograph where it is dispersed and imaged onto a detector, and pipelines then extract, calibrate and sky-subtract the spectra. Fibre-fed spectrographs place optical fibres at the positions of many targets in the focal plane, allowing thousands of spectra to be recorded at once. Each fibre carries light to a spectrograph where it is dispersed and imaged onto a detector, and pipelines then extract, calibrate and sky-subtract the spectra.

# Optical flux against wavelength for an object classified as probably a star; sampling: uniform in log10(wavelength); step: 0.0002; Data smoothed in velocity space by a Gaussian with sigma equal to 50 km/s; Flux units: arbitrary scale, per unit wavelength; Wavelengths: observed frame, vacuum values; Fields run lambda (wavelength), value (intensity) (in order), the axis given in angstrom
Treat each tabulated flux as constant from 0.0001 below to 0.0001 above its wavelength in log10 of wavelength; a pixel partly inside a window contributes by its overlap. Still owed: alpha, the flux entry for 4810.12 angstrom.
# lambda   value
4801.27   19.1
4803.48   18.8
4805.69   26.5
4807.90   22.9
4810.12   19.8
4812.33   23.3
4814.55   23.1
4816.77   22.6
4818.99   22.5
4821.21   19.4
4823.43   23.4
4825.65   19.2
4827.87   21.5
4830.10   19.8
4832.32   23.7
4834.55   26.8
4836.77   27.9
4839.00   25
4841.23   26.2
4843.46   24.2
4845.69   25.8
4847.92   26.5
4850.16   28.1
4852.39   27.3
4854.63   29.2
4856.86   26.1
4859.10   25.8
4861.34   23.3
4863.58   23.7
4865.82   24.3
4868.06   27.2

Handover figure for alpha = 19.8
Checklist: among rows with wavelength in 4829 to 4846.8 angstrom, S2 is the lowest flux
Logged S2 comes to 19.8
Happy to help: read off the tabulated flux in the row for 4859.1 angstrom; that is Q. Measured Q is 25.8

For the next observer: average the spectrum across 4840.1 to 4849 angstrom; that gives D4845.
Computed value 25.7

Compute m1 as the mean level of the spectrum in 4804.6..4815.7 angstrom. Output 23.1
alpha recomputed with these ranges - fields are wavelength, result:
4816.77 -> 22.6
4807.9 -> 22.9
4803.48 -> 18.8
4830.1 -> 19.8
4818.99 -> 22.5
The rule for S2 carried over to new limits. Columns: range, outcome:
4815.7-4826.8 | 19.2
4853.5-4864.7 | 23.3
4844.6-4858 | 25.8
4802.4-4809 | 18.8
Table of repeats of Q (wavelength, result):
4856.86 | 26.1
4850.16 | 28.1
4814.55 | 23.1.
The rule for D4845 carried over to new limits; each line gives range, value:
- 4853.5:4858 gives 27.6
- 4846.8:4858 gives 27.4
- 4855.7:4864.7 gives 24.8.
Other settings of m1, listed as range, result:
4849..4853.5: 27.7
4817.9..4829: 21.2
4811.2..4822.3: 22.2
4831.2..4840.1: 25.9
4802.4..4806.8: 22.7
